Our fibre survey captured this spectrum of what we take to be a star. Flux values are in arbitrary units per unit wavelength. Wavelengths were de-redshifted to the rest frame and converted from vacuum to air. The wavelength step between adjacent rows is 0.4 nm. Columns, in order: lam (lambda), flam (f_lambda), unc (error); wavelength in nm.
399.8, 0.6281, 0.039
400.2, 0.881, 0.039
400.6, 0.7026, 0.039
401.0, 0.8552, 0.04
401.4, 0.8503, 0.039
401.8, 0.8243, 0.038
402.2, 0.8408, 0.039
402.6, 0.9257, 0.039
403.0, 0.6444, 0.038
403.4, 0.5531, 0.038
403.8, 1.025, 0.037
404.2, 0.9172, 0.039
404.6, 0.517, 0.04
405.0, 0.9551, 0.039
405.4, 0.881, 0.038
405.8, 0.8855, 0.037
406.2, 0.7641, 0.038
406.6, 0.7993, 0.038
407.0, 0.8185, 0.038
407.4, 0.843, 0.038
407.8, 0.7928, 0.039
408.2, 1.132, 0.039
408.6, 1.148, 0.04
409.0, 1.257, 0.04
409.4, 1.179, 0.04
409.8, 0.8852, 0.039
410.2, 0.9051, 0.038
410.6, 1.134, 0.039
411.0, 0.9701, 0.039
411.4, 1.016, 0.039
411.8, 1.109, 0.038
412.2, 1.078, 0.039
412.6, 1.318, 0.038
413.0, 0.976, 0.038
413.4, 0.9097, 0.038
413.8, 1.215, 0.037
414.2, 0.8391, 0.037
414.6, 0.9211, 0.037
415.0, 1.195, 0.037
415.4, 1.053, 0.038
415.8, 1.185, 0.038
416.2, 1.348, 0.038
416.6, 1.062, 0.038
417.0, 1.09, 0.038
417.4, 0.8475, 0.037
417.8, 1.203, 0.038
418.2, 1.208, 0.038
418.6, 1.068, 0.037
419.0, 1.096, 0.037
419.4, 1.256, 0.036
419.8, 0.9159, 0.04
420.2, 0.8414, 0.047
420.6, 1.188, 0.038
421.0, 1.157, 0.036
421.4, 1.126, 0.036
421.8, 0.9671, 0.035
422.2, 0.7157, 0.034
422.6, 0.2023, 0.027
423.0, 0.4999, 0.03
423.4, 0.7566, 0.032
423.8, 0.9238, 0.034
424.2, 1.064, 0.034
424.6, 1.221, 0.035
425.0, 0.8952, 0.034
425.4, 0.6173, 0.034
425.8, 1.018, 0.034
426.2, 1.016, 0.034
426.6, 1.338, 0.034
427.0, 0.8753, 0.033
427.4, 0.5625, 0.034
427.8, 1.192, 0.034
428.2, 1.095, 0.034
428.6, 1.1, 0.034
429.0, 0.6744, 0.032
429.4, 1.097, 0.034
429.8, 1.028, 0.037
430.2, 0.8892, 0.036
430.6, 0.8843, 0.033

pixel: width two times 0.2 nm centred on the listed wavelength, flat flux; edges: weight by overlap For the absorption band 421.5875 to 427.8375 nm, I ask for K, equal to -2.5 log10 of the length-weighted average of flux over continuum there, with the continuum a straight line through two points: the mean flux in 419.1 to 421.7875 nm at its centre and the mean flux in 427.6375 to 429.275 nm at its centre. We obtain 0.21 mag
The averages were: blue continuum 1.07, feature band 0.859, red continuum 1.02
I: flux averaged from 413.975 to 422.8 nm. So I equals 1.02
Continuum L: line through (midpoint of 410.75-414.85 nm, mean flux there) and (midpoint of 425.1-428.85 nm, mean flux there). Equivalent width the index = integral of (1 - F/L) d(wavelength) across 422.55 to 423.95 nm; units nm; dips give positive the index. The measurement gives 0.51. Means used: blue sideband 1.04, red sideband 0.973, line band 0.626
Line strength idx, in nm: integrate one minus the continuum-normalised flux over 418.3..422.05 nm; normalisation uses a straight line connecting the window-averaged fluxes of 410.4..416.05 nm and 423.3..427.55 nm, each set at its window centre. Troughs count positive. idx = -0.26 nm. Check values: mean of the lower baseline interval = 1.07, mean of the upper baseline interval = 0.944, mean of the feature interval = 1.07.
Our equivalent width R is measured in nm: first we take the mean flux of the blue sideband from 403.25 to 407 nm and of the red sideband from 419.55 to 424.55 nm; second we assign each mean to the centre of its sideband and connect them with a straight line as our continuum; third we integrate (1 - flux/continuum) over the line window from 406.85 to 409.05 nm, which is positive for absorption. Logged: -0.42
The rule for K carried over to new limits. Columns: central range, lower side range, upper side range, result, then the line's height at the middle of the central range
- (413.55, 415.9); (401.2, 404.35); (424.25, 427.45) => -0.18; 0.896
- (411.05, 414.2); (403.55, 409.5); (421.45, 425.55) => -0.21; 0.877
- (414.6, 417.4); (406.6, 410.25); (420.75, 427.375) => -0.18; 0.942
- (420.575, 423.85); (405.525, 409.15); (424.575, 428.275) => 0.18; 0.96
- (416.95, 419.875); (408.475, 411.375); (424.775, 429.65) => -0.08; 1.01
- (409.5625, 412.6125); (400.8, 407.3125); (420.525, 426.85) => -0.21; 0.851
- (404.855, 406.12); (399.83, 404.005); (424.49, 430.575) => -0.08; 0.826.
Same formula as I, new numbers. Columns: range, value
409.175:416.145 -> 1.06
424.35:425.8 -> 0.931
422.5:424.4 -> 0.715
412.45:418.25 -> 1.09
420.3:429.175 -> 0.918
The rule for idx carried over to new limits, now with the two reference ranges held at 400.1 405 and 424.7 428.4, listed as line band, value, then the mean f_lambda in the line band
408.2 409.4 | -0.491 nm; 1.19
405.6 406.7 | 0.008 nm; 0.818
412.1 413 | -0.305 nm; 1.16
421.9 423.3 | 0.610 nm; 0.528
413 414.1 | -0.190 nm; 1.03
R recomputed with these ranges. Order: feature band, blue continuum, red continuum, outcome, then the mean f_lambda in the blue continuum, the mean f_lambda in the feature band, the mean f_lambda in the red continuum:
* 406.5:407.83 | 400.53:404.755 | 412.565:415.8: 0.112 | 0.792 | 0.817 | 1.05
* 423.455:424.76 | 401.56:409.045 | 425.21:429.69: -0.111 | 0.862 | 1.03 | 0.964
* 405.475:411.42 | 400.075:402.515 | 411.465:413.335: 0.227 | 0.829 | 0.965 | 1.1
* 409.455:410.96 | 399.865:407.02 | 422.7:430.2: -0.264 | 0.81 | 0.994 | 0.932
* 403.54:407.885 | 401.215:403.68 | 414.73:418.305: 0.130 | 0.781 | 0.833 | 1.13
